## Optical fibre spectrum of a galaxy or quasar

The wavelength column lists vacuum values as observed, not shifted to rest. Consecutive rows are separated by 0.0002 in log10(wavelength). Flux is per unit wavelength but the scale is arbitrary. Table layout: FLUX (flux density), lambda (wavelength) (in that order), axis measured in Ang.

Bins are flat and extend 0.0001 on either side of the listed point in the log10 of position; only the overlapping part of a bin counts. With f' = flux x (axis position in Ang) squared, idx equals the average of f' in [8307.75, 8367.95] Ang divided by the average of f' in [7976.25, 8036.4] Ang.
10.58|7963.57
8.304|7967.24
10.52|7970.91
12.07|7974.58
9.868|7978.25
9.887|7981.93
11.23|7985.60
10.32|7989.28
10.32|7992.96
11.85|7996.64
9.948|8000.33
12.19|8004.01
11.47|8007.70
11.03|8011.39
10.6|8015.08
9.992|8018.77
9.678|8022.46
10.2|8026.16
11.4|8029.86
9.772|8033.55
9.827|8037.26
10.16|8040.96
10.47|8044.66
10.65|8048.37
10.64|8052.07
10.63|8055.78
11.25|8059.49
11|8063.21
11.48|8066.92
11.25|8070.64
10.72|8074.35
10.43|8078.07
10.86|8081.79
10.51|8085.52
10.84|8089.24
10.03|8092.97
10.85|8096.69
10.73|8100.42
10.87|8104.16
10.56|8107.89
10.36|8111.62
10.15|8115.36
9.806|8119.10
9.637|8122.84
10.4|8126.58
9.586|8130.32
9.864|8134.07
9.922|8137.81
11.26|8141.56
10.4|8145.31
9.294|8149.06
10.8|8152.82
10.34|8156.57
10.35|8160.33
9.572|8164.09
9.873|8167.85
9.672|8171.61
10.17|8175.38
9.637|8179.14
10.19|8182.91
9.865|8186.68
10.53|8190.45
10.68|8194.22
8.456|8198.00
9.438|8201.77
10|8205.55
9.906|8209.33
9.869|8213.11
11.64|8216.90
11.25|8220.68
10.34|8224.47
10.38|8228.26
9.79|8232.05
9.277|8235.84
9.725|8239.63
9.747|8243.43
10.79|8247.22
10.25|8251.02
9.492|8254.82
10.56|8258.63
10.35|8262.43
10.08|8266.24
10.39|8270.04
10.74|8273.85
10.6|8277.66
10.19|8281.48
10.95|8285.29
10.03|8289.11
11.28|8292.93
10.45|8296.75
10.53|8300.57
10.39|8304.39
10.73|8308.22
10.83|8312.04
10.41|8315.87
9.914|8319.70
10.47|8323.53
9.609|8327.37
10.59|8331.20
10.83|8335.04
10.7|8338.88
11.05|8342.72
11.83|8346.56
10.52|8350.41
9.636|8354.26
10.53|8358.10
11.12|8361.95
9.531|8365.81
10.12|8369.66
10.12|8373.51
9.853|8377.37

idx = 1.1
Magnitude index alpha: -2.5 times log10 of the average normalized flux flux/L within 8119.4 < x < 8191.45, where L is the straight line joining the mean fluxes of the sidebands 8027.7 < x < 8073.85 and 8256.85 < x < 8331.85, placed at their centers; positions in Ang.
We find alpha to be 0.06 mag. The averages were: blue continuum 10.7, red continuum 10.5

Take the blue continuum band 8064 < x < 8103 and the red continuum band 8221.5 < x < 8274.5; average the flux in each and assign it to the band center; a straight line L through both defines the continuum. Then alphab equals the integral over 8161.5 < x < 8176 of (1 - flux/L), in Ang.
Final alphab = 0.9 Ang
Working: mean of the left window 10.8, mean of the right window 10.1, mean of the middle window 9.81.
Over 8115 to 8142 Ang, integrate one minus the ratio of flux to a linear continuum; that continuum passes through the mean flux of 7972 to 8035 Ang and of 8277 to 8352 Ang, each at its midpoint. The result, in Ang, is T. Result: 1.6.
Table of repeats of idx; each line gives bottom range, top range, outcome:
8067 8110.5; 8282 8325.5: 1.04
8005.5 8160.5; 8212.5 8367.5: 1.05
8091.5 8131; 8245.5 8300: 1.05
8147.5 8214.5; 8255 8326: 1.08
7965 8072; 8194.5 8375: 1.04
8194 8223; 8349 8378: 1.04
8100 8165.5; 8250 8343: 1.07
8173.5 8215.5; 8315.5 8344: 1.09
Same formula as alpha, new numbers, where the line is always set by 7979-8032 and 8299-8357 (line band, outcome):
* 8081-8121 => 0.016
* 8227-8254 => 0.065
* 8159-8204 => 0.079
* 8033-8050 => 0.051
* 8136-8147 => 0.010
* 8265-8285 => 0.011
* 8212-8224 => -0.033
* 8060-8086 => -0.026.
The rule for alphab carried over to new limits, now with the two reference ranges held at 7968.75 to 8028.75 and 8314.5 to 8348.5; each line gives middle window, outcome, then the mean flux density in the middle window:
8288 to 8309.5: 0.1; 10.6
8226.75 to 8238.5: 0.9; 9.8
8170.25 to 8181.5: 0.8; 9.85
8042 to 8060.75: 0.0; 10.7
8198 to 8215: 1.6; 9.66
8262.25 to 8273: 0.3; 10.3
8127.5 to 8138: 0.8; 9.83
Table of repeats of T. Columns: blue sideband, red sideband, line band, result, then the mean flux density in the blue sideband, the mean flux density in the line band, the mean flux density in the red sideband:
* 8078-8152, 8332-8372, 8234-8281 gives 1.39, 10.3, 10.2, 10.6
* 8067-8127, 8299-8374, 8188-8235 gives 1.52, 10.5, 10.2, 10.5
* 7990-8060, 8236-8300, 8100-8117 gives -0.01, 10.6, 10.5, 10.3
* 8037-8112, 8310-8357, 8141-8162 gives 0.58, 10.7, 10.4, 10.5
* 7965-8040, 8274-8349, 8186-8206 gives 1.43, 10.5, 9.81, 10.6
